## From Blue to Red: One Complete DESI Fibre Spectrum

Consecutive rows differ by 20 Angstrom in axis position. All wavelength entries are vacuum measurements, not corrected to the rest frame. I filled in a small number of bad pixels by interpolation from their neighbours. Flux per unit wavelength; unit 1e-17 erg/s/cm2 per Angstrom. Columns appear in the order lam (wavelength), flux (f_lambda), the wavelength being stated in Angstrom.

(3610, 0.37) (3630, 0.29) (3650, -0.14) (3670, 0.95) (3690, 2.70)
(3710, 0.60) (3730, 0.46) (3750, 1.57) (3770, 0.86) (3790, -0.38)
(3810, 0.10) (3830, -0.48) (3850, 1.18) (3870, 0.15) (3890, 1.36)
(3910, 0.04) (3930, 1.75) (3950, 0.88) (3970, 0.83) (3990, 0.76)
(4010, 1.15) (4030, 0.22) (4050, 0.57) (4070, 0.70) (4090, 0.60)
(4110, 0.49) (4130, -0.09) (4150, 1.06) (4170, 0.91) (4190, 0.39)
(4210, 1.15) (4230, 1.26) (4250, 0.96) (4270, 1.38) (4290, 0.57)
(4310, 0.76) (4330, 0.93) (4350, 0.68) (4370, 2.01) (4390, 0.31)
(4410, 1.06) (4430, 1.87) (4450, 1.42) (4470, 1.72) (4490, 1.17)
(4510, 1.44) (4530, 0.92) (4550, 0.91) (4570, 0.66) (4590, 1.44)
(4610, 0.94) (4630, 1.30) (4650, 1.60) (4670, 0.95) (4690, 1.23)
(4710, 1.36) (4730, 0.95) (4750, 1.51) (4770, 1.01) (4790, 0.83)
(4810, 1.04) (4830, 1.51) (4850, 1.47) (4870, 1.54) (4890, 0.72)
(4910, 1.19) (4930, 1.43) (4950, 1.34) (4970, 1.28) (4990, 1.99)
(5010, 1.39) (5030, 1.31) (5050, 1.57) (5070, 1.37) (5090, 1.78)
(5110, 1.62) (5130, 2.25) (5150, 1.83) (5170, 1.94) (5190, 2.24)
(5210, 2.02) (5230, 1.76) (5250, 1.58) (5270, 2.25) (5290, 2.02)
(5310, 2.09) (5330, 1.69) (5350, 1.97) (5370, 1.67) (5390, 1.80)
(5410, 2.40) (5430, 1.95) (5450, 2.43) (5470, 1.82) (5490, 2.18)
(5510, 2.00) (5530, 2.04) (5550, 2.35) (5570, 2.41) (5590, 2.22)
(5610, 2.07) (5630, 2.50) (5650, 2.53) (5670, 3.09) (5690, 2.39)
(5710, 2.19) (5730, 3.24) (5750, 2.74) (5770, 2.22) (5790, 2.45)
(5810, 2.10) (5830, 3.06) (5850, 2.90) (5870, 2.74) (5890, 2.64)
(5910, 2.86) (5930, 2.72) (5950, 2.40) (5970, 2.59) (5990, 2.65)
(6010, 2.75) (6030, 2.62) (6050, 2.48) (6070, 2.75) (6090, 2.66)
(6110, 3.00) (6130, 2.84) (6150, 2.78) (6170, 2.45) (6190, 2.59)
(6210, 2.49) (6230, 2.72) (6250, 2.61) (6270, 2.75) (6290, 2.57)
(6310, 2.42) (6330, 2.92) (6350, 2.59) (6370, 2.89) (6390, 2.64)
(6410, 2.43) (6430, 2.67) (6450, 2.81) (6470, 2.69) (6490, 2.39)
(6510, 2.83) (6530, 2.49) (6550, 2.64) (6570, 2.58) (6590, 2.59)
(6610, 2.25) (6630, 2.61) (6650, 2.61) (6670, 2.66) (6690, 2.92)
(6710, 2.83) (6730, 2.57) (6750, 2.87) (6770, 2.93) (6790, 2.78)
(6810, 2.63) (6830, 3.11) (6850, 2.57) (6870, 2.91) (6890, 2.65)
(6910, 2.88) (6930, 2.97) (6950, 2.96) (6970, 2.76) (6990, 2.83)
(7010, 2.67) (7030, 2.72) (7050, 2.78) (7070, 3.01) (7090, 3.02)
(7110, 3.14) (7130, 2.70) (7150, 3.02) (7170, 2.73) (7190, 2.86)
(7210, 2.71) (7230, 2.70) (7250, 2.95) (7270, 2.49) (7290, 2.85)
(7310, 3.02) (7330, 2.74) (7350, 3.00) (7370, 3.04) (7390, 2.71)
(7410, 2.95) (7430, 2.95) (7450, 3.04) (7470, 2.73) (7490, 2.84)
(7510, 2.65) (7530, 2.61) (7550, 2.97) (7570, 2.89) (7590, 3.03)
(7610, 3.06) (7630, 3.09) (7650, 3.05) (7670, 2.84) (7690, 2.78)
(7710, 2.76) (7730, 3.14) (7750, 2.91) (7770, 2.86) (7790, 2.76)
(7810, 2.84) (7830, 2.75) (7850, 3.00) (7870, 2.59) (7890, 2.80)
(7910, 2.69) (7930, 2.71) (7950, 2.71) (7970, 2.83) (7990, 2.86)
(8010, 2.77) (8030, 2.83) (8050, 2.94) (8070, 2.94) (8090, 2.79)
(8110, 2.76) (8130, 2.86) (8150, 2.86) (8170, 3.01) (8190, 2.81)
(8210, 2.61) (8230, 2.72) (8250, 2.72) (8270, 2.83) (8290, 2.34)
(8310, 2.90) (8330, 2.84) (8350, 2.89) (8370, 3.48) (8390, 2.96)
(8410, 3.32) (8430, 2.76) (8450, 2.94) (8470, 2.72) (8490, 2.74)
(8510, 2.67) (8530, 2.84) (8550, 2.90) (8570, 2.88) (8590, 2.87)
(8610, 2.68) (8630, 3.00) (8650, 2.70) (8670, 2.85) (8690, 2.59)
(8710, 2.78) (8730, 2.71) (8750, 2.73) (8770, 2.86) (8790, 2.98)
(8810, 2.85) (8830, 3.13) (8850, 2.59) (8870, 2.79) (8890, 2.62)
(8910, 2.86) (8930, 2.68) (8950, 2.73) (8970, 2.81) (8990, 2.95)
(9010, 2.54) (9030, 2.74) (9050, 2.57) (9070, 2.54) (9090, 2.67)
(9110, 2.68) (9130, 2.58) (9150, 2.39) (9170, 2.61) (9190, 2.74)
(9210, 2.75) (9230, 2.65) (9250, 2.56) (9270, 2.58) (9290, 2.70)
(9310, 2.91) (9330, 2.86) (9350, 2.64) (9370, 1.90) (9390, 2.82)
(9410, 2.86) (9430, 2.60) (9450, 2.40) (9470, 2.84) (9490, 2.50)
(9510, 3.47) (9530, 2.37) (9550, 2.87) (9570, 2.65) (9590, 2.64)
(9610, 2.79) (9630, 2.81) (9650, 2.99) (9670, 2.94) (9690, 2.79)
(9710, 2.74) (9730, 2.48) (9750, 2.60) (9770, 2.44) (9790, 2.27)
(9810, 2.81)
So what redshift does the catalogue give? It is 0.28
